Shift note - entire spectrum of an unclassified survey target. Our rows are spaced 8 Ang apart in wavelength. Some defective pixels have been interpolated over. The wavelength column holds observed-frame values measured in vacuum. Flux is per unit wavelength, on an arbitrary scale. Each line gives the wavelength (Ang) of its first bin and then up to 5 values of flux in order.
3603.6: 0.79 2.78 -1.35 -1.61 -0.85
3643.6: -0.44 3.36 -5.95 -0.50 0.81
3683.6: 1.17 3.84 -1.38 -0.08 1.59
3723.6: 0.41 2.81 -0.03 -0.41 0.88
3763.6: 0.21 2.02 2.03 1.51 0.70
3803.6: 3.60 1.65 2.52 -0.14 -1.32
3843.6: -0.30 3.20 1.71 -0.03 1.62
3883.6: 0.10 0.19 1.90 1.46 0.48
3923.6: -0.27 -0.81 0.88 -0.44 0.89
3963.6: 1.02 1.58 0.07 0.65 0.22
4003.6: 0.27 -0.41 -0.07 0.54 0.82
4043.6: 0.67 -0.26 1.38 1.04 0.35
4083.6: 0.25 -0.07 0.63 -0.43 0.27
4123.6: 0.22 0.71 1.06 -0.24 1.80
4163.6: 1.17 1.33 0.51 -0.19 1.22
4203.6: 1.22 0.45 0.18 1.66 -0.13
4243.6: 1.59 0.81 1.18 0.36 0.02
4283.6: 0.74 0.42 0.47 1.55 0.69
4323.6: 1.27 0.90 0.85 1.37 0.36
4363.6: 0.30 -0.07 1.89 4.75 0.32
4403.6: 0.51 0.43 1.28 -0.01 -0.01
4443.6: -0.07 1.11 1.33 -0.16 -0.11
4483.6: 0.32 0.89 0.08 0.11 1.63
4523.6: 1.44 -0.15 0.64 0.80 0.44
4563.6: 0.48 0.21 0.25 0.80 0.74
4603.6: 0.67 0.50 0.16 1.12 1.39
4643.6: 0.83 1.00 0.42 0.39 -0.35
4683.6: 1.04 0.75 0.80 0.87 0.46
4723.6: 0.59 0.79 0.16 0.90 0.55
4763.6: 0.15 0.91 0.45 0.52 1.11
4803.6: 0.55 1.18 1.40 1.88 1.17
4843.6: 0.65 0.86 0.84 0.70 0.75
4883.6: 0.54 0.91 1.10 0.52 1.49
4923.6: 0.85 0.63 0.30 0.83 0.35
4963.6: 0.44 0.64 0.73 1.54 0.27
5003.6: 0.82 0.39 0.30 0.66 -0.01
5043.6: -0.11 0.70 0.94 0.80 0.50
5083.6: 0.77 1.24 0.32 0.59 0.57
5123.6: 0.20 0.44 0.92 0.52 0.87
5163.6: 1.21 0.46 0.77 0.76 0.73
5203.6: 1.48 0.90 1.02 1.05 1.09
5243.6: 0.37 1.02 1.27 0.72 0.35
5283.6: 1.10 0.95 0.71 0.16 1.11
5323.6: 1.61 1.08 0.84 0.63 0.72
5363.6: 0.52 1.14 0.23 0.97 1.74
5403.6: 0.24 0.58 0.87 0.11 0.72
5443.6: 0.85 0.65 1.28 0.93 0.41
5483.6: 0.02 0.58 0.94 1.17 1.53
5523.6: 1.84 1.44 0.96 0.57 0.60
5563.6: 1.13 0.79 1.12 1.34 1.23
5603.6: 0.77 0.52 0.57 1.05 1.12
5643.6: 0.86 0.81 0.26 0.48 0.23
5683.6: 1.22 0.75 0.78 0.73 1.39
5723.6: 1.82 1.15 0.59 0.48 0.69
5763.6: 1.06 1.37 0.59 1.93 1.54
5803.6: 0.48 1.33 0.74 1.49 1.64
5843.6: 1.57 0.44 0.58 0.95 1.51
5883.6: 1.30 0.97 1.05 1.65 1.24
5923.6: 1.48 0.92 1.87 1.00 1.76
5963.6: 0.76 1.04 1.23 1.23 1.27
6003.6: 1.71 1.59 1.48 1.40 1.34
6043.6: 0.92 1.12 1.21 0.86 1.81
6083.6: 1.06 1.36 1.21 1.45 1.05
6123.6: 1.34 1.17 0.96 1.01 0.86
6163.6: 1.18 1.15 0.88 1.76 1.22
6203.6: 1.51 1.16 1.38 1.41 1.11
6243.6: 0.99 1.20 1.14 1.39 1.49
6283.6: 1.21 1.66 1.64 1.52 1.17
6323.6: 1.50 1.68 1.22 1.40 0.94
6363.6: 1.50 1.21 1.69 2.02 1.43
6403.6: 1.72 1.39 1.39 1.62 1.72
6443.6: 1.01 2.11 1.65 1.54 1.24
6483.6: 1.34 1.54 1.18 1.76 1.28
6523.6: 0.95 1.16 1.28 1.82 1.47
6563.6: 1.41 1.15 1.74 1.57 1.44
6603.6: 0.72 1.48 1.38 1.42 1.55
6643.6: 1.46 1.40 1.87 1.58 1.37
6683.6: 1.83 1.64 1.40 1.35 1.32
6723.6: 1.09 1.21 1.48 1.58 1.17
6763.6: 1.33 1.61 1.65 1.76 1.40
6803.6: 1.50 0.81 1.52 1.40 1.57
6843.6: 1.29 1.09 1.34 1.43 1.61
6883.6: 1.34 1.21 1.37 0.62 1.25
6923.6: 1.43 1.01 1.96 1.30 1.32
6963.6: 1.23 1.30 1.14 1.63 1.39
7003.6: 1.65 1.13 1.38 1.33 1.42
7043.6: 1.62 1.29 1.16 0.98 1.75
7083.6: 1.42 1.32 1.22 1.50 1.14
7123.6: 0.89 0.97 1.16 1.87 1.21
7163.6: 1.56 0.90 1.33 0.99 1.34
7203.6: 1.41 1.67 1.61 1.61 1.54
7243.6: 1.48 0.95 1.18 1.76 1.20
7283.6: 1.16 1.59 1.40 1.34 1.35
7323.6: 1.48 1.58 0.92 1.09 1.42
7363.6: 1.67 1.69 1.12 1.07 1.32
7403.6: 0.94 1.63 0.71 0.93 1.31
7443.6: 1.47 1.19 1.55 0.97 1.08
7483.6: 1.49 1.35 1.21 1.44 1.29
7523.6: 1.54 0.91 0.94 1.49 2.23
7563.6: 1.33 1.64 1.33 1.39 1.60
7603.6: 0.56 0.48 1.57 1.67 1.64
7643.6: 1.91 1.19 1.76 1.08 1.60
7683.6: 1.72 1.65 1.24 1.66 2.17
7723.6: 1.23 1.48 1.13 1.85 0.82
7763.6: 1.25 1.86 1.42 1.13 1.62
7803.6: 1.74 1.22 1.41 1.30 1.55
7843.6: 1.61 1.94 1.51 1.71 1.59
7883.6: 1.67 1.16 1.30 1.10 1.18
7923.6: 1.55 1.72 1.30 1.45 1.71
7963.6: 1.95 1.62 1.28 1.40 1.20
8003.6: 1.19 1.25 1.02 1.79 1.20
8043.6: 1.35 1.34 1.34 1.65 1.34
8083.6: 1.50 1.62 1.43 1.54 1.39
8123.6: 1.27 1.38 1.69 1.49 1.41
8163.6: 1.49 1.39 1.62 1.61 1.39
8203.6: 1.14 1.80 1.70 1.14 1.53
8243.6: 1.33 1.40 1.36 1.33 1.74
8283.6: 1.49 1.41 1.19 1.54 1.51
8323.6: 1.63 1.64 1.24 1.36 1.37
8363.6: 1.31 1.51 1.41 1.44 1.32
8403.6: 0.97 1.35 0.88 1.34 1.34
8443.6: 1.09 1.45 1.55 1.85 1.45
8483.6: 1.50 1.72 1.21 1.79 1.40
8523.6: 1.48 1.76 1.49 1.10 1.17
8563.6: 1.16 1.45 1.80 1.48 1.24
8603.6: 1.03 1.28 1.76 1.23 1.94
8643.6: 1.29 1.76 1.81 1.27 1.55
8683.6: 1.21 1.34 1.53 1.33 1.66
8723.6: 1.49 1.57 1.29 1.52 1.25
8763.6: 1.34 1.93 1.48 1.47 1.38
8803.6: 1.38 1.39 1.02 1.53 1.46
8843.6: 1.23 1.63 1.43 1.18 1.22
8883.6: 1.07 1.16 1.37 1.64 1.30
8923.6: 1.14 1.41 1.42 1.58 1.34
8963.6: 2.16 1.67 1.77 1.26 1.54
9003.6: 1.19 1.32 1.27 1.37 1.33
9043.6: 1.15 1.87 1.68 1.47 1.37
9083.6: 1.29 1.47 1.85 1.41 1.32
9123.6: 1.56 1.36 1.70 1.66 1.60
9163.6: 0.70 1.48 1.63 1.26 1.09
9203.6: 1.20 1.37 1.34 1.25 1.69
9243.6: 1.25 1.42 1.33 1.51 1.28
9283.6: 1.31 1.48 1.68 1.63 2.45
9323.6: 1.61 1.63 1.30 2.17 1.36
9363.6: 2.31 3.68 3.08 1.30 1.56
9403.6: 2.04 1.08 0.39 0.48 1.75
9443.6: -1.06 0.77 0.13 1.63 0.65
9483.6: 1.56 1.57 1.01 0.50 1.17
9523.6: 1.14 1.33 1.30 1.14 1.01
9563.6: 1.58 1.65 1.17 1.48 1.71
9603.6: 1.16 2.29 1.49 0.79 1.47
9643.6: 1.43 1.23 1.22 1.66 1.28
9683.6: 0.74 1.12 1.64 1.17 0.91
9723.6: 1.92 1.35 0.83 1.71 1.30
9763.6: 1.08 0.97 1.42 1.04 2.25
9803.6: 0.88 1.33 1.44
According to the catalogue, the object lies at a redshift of 0.43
